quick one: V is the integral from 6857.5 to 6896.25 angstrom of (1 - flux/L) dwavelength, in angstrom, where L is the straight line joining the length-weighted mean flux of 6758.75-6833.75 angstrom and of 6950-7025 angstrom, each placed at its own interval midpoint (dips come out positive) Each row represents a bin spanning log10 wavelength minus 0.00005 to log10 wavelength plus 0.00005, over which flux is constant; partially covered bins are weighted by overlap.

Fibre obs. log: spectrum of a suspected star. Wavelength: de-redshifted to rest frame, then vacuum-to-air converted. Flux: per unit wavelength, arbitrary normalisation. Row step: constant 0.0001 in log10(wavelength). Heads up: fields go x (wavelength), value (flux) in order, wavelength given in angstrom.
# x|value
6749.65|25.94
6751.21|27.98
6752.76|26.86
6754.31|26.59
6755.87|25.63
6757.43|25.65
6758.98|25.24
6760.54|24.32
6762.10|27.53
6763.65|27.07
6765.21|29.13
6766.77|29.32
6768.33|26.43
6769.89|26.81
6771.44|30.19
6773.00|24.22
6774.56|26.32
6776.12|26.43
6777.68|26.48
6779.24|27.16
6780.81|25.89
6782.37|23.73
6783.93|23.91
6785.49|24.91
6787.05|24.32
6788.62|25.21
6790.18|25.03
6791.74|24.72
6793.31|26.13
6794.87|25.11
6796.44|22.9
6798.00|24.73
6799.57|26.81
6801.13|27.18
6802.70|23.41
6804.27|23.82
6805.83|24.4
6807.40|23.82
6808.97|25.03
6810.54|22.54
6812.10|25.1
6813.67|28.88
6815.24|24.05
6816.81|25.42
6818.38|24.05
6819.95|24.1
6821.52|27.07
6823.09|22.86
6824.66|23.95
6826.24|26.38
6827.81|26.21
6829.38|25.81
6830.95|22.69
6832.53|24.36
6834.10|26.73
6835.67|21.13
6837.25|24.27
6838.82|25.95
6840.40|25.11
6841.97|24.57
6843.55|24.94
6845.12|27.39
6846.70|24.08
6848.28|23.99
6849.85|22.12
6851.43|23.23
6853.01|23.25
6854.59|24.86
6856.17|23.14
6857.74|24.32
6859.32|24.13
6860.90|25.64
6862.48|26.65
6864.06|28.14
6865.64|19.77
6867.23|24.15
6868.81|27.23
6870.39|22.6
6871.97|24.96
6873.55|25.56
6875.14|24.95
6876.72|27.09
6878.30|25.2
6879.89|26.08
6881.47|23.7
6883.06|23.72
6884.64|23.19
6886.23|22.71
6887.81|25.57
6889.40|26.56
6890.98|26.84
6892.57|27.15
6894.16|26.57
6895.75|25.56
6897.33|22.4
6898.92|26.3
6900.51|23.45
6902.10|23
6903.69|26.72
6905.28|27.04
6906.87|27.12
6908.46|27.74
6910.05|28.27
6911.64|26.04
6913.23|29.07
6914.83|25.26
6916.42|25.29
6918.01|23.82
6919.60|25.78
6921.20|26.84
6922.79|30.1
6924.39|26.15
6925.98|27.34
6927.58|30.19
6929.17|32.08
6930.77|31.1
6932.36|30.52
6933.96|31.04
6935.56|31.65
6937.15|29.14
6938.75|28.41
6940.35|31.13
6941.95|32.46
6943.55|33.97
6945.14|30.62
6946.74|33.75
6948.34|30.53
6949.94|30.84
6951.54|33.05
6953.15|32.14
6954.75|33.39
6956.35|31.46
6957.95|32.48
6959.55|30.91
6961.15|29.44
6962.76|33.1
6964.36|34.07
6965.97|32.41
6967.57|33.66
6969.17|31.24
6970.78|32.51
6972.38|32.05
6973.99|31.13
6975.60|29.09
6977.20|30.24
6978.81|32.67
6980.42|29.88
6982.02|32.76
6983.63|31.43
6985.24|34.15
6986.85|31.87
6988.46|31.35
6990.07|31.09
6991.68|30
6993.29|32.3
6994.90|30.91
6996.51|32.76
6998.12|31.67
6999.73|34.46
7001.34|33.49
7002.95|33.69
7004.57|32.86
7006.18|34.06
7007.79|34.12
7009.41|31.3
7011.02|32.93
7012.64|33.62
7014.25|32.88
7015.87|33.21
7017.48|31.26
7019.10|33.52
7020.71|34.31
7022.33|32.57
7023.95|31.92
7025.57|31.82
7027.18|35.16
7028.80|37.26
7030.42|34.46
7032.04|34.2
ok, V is 4.4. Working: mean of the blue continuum 25.4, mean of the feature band 25.1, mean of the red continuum 32.3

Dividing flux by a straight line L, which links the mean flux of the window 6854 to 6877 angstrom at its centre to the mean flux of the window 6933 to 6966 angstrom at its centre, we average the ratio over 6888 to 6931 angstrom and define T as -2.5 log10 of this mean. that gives 0.07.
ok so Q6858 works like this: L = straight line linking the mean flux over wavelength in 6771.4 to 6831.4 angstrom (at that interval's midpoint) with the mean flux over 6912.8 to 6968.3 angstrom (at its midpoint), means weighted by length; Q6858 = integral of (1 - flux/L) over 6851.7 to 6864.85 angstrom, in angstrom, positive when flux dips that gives 1.1 angstrom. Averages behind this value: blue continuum 25.1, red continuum 30.4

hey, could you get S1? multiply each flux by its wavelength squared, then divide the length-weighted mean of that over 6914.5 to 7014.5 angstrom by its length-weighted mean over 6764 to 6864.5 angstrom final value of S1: 1.3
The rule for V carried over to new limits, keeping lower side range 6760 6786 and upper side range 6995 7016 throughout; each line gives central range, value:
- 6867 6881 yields 1.93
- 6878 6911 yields 4.92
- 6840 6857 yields 2.62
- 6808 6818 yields 0.92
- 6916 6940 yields 1.68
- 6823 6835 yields 1.34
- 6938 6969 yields -0.36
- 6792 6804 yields 0.93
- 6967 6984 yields 0.39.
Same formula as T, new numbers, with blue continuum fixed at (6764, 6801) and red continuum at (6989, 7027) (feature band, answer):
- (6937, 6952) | -0.02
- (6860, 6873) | 0.14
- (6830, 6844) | 0.13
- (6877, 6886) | 0.18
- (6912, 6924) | 0.13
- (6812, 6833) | 0.09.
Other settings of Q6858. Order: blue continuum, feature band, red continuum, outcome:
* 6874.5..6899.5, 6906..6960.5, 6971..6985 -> -2.6 angstrom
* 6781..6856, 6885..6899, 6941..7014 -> 1.4 angstrom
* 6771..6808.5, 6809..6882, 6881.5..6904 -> 0.9 angstrom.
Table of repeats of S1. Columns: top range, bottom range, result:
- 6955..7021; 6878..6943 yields 1.22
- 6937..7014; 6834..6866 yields 1.36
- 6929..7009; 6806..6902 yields 1.33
